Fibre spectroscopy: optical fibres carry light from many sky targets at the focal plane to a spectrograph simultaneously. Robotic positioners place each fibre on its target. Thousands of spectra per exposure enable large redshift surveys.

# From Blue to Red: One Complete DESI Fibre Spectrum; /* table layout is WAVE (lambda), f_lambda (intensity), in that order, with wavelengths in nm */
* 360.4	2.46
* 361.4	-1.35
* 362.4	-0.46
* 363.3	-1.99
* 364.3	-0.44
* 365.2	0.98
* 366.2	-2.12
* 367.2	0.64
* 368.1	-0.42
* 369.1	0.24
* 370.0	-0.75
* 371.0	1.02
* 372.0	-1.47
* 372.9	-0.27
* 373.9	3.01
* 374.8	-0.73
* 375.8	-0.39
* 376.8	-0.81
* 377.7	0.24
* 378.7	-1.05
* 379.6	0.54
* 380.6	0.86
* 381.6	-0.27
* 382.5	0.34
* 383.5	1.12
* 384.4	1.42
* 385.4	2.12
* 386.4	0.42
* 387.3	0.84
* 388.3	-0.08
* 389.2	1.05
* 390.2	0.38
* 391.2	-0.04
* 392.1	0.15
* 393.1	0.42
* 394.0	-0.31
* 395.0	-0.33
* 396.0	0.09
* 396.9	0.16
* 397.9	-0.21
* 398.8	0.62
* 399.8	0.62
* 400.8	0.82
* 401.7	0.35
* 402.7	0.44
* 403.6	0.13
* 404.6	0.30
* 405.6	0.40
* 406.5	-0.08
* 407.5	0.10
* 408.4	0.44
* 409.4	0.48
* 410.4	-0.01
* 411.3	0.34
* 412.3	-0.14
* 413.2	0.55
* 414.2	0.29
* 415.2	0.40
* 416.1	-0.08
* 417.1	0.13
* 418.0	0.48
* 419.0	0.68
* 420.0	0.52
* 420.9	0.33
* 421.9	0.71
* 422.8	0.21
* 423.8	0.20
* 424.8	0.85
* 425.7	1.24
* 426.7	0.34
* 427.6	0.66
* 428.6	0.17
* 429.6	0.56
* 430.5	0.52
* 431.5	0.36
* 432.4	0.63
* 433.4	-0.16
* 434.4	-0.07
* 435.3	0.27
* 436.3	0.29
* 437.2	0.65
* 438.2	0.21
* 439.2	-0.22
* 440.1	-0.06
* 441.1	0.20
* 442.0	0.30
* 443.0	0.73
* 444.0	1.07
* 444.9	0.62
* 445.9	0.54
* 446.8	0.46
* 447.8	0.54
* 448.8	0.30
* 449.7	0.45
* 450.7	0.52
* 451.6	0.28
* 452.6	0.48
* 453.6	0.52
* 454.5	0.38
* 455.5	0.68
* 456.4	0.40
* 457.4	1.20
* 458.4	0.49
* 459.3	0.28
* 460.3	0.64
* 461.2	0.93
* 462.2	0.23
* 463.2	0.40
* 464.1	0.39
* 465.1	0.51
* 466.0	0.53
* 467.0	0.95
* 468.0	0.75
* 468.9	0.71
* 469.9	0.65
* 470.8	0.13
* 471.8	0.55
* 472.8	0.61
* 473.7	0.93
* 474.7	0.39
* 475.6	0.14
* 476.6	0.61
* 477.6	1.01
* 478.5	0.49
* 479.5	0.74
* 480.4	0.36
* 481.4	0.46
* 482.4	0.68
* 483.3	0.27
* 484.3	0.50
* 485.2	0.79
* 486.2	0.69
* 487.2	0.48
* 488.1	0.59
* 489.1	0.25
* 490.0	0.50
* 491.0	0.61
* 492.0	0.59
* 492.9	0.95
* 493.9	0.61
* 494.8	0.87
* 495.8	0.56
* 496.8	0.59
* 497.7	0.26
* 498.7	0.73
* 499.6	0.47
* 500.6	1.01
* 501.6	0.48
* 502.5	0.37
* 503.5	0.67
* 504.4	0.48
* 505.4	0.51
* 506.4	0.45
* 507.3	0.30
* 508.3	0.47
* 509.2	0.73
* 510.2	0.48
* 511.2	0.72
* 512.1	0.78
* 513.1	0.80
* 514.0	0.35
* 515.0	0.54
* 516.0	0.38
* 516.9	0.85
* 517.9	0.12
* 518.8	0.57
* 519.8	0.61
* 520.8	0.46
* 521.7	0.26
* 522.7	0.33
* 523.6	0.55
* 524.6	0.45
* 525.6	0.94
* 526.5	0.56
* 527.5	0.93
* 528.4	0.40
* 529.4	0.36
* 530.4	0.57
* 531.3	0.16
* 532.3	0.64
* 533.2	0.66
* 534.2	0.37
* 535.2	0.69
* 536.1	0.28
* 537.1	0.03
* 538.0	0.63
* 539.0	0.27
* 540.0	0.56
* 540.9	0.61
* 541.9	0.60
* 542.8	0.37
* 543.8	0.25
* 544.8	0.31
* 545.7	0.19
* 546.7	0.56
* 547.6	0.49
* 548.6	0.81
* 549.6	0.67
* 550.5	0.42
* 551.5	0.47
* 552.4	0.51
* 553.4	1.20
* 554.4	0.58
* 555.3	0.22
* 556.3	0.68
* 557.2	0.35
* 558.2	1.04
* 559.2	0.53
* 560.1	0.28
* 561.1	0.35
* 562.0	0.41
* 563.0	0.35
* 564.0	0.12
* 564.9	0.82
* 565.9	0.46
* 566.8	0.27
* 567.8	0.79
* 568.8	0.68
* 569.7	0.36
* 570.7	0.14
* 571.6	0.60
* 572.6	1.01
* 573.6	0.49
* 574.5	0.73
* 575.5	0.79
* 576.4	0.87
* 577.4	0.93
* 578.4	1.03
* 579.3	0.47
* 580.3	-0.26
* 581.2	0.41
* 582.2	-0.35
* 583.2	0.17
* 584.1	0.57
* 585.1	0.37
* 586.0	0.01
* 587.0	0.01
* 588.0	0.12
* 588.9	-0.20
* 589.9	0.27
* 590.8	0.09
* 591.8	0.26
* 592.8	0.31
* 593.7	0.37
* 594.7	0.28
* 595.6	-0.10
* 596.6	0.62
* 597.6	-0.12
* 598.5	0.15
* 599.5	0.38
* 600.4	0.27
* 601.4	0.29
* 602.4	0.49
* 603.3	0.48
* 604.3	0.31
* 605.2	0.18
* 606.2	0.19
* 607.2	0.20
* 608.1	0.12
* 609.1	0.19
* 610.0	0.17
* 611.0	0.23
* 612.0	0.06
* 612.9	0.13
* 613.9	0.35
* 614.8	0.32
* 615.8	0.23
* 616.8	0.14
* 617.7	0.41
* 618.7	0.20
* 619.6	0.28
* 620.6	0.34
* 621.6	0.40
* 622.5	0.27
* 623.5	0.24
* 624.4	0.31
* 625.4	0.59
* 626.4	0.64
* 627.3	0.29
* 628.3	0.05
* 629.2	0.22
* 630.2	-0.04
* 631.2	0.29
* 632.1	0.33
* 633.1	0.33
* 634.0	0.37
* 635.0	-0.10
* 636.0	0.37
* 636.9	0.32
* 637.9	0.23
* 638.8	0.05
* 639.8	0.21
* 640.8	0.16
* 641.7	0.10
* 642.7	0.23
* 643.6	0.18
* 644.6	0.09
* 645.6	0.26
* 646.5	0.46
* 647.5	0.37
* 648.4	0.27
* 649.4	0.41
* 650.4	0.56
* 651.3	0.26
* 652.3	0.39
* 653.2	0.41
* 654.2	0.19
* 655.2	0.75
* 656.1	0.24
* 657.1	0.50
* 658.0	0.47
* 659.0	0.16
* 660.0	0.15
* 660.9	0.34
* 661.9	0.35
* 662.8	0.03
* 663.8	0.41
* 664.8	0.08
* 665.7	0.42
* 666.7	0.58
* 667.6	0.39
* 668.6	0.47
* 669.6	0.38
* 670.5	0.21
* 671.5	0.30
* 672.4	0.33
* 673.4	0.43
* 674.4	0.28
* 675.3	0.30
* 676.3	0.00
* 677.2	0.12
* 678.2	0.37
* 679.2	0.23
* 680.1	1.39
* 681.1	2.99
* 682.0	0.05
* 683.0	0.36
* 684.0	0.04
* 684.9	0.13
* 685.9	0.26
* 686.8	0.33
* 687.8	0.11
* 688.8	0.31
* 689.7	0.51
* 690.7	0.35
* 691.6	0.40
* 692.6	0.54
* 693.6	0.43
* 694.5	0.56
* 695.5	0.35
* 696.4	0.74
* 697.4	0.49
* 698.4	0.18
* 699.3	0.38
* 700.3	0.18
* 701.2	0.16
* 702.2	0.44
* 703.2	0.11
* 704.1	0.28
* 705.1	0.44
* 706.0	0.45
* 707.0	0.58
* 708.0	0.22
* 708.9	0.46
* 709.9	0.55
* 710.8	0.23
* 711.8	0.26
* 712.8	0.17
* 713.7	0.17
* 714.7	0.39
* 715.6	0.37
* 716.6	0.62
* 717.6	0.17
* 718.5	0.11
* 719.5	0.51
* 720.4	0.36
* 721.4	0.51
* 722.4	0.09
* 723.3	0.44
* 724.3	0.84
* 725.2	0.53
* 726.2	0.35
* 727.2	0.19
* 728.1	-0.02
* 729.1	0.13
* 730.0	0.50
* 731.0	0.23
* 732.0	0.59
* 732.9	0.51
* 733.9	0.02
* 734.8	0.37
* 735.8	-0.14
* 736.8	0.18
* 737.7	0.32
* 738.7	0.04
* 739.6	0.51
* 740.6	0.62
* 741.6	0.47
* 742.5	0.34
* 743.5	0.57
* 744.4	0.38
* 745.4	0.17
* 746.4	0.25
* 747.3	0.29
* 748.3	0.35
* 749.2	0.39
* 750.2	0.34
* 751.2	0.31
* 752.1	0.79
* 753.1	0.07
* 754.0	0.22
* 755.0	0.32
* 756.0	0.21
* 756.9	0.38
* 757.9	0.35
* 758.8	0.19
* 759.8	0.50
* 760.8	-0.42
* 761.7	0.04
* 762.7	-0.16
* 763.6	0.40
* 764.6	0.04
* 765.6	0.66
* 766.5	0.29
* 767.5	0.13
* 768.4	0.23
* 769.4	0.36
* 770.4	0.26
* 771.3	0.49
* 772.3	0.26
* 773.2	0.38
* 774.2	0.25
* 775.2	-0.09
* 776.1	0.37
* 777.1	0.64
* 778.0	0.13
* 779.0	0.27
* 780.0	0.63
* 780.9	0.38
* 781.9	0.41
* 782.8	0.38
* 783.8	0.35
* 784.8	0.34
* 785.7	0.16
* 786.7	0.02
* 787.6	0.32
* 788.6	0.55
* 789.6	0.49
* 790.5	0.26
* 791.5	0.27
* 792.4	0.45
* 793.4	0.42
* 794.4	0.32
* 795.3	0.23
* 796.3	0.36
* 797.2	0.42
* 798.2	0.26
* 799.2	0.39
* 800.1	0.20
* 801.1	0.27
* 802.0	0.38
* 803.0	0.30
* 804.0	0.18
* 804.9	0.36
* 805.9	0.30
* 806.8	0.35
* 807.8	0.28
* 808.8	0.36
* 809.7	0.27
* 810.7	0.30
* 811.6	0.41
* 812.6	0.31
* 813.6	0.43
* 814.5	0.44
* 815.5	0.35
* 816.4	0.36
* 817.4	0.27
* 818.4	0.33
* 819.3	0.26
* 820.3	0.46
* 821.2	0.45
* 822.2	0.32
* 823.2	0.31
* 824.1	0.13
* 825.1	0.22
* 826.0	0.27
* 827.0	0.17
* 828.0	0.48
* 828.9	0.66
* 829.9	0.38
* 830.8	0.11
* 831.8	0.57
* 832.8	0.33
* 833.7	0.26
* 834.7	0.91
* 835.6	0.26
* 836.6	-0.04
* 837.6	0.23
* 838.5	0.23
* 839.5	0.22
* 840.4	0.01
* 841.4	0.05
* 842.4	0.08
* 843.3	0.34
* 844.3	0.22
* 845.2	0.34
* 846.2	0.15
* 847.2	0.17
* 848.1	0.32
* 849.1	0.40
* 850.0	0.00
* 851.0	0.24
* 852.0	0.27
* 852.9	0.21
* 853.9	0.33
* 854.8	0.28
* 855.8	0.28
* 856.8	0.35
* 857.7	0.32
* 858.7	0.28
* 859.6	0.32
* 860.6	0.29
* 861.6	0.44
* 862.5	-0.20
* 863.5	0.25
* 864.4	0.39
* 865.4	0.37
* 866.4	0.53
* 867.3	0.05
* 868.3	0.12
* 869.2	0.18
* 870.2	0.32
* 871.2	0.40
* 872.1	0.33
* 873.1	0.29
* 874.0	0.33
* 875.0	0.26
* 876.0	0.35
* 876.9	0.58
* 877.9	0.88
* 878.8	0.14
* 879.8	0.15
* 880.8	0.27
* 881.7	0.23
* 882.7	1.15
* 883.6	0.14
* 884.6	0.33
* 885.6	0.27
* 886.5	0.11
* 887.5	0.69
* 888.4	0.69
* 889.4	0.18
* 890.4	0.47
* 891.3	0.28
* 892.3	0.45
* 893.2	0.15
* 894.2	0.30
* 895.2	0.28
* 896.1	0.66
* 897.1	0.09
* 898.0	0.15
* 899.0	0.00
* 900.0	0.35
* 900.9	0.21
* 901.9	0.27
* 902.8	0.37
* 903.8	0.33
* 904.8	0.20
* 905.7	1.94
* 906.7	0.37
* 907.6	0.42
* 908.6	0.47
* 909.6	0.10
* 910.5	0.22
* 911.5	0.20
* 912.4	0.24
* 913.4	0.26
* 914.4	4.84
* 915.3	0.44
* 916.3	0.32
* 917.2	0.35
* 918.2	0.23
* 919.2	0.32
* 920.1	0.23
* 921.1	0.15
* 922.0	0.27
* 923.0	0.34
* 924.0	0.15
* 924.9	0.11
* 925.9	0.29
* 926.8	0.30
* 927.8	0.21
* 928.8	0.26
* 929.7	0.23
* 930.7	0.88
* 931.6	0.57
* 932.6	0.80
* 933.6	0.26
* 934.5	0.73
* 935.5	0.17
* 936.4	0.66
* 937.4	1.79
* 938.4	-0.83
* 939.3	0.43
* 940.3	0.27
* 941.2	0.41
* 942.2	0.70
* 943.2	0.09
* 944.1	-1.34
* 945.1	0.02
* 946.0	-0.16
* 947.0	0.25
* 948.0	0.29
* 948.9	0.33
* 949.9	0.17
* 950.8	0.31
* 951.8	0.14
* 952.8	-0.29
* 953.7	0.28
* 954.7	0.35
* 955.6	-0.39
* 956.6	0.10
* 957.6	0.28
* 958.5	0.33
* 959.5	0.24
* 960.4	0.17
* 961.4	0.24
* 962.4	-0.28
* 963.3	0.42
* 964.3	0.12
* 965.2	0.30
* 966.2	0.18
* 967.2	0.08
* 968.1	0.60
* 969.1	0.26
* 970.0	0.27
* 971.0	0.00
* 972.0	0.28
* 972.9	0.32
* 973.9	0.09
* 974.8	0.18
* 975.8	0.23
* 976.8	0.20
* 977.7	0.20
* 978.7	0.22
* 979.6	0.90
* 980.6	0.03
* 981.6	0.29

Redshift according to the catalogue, 0.83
